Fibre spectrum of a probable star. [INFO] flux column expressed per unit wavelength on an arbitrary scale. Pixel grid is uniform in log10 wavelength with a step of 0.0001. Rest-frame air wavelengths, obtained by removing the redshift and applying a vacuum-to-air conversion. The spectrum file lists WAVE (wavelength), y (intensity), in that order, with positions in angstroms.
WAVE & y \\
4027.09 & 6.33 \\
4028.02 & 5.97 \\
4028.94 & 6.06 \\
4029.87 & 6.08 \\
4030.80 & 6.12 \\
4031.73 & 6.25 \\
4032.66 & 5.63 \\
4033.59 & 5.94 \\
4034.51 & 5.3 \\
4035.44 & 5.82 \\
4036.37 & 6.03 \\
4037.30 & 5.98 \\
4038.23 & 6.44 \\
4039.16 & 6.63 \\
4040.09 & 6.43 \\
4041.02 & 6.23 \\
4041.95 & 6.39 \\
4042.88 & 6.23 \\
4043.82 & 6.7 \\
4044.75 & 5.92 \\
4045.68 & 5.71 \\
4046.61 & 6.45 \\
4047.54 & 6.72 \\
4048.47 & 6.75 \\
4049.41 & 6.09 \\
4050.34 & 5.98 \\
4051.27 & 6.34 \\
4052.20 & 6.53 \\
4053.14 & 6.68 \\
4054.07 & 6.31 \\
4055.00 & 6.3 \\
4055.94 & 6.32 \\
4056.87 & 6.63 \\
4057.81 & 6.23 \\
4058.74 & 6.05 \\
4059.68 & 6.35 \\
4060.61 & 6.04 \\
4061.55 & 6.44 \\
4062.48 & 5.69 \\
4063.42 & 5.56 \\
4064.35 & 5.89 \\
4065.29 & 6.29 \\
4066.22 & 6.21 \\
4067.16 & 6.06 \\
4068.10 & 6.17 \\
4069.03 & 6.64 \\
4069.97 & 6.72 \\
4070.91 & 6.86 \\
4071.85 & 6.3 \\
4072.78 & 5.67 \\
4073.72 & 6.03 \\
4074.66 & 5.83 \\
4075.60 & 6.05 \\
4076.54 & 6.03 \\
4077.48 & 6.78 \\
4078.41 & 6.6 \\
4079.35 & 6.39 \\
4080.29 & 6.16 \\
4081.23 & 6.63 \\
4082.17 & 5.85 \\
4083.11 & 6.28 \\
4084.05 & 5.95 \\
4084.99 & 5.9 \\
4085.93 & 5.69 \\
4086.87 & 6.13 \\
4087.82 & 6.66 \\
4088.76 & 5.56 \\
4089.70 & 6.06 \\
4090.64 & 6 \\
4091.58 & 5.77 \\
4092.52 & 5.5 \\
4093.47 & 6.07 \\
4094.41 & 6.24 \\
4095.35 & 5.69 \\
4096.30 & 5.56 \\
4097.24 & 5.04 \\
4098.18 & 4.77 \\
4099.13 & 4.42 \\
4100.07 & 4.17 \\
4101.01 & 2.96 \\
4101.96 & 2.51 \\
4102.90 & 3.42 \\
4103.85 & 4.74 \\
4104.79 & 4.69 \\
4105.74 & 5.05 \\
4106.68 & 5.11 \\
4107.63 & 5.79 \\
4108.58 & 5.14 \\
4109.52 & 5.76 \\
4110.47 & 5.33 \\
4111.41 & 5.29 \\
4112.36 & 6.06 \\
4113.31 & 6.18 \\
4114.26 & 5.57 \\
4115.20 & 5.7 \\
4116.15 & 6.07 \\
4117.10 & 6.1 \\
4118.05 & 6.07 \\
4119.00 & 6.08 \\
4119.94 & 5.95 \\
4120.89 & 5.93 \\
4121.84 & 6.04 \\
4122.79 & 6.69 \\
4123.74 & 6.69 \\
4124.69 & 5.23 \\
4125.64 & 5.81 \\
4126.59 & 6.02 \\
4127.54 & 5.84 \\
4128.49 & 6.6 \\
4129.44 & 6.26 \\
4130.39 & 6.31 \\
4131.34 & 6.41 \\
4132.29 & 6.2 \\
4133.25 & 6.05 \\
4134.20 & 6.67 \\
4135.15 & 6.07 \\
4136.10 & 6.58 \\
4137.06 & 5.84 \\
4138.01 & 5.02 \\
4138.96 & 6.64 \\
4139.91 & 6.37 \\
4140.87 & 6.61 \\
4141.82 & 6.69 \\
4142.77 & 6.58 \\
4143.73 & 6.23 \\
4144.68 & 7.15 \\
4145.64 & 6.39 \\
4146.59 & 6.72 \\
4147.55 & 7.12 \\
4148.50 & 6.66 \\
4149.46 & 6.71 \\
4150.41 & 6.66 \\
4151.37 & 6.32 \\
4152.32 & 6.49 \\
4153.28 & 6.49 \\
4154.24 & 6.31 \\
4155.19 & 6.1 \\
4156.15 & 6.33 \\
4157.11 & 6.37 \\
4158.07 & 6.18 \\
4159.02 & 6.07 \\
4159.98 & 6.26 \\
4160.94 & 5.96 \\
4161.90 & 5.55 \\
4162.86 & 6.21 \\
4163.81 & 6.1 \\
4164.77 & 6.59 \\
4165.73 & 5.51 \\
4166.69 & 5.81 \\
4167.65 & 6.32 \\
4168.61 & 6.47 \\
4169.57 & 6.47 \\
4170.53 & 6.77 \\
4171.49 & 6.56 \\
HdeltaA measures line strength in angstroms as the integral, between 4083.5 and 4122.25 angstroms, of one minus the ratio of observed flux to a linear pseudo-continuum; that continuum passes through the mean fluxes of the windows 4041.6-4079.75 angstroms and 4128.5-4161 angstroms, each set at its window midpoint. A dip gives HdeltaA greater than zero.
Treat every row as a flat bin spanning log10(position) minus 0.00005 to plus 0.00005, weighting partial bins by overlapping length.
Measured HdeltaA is 5.5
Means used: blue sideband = 6.27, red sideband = 6.39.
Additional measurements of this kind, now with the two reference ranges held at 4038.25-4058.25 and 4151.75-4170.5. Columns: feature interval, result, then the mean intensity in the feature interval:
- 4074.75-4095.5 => 0.7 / 6.09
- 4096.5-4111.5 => 3.9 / 4.64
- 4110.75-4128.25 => 0.8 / 5.96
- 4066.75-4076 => 0.1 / 6.23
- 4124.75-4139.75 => 0.3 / 6.14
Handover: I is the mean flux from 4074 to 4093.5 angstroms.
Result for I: 6.09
